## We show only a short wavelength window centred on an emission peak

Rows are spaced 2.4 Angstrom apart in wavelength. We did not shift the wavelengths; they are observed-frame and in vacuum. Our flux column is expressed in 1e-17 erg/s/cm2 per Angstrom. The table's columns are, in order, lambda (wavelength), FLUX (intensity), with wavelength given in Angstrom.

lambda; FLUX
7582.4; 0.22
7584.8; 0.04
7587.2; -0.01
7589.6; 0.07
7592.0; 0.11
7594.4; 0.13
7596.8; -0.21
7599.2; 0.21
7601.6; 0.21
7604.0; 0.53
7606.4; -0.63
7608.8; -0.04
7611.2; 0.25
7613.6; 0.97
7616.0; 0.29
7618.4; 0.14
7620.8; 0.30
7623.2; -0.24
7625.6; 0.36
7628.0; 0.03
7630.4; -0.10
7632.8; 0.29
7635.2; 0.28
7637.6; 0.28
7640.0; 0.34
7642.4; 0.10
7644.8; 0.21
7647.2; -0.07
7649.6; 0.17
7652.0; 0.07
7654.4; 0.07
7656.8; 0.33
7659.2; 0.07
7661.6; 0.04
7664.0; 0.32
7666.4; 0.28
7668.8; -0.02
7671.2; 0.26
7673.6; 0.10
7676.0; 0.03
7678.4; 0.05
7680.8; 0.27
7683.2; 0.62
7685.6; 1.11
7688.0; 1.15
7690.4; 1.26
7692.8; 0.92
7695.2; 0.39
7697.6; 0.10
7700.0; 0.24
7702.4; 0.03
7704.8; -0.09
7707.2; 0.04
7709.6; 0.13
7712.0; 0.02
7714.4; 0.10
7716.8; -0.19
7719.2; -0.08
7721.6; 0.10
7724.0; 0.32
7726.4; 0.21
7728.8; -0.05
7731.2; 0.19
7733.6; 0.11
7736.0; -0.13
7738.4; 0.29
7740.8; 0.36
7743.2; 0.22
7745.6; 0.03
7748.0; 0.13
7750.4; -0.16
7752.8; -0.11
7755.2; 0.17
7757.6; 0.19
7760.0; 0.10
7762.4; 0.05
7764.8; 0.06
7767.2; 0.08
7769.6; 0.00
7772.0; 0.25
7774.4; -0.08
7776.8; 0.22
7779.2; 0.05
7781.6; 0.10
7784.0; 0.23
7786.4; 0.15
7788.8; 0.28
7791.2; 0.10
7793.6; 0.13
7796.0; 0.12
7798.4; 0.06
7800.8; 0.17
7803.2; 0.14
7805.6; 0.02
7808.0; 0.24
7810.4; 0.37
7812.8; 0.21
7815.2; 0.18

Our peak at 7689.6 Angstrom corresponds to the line [O II]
